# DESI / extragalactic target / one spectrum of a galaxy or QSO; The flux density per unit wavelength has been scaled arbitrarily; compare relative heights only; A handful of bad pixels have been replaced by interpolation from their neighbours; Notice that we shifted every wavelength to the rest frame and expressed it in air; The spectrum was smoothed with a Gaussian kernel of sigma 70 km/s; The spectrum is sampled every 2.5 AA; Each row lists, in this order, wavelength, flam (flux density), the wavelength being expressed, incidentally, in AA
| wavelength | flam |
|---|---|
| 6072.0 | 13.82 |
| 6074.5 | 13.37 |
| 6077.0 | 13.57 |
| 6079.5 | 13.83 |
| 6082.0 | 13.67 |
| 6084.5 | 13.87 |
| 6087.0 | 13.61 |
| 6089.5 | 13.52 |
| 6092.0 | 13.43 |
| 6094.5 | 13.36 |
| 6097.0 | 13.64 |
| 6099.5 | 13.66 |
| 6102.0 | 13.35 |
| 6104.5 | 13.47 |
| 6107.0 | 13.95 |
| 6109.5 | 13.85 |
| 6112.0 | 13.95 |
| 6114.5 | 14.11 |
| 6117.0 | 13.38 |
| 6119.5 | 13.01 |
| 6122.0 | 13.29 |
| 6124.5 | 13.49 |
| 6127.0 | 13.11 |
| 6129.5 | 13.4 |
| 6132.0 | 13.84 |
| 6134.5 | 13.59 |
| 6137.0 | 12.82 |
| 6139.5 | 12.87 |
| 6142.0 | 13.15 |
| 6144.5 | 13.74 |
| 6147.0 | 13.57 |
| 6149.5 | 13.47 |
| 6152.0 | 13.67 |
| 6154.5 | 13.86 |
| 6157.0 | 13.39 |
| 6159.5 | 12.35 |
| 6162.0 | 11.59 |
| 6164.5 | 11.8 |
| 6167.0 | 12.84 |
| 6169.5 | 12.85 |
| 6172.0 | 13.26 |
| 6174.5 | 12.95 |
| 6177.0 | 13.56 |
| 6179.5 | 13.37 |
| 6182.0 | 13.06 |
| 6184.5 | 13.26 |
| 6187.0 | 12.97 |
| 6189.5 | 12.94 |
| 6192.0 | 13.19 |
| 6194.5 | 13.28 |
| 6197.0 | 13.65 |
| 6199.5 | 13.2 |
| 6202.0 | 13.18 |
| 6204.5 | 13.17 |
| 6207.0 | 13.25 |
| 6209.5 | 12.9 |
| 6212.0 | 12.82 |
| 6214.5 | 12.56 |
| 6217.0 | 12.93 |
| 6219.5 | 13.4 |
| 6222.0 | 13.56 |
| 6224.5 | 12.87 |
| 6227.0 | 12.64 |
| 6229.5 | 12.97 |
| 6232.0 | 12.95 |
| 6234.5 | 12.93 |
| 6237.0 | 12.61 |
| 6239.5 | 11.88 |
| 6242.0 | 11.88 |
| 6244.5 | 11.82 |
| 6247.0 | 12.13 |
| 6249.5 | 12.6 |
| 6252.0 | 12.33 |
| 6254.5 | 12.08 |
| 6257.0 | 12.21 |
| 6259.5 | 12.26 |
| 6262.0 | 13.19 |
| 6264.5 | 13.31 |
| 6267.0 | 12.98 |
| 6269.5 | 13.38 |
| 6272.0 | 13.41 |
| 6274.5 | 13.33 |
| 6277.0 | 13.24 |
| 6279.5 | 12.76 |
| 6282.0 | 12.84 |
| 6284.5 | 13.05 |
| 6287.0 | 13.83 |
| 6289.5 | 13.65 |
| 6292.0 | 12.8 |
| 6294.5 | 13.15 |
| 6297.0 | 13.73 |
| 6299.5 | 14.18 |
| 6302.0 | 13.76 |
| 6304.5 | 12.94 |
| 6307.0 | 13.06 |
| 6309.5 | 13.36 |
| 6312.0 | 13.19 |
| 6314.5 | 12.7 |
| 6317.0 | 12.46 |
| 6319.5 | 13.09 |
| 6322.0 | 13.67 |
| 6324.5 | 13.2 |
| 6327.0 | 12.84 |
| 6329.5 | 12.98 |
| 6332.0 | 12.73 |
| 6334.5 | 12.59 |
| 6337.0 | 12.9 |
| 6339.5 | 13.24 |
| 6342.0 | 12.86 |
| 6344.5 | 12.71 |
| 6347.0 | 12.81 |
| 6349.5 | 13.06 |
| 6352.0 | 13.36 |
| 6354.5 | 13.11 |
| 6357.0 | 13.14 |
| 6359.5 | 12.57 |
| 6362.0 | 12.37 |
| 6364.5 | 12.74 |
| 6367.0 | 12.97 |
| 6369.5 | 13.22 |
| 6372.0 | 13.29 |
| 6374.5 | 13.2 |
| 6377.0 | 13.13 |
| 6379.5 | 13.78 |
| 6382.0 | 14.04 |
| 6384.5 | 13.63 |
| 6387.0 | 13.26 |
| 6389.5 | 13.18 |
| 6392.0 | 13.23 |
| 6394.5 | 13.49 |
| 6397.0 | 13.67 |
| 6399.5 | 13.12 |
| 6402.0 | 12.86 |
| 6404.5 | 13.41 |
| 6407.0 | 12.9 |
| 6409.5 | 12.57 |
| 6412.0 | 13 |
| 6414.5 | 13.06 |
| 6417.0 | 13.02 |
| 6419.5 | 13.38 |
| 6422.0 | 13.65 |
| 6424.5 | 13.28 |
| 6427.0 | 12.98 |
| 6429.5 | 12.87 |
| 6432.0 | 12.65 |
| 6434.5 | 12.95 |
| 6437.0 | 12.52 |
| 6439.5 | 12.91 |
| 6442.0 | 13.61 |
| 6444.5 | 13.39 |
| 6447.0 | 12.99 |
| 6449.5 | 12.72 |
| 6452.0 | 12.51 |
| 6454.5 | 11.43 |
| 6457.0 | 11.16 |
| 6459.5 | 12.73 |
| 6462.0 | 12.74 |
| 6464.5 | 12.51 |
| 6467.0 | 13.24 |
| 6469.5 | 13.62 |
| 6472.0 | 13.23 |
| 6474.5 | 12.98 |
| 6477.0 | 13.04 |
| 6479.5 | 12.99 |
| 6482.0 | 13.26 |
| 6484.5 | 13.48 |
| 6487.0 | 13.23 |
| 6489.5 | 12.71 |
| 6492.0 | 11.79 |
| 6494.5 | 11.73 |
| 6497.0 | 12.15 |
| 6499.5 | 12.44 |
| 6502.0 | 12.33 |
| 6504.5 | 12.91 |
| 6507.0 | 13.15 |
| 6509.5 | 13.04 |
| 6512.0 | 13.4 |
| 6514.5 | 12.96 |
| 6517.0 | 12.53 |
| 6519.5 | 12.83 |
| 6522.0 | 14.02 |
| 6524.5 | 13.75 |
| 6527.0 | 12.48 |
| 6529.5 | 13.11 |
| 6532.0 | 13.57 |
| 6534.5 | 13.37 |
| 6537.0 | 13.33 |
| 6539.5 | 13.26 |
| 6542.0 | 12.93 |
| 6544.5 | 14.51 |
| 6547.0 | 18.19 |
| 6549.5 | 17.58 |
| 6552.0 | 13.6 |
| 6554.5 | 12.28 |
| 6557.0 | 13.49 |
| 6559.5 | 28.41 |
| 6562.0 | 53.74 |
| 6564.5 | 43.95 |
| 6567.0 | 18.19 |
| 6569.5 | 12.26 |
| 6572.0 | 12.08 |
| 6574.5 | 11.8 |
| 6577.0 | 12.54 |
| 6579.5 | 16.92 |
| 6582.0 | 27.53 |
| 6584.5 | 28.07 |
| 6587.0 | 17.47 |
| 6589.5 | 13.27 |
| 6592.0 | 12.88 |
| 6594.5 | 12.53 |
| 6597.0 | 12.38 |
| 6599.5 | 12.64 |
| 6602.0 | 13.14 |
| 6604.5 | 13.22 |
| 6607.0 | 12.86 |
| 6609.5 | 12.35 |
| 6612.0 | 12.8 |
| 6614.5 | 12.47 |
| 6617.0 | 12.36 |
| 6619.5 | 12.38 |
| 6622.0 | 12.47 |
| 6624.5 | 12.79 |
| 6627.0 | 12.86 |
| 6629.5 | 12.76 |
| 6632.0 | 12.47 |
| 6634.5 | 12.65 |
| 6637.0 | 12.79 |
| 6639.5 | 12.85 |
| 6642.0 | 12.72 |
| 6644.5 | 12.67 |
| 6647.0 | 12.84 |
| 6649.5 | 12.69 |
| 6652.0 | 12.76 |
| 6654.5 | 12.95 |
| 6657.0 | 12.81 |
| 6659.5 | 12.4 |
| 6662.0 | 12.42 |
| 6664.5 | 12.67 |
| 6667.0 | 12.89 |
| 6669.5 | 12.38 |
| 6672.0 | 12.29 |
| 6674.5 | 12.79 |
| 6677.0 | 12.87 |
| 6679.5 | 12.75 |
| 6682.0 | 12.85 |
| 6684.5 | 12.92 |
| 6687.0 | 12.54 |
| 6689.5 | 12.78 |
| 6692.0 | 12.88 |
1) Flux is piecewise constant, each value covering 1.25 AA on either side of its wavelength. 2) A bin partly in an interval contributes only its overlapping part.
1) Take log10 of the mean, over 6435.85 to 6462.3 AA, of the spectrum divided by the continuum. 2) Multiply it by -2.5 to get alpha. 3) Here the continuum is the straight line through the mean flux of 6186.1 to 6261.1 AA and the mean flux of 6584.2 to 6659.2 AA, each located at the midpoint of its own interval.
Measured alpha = 0.03 mag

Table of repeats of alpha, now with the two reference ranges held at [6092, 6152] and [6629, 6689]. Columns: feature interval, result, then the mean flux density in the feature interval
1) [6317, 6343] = 0.02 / 13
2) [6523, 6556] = -0.09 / 14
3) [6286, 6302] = -0.03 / 13.6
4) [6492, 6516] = 0.02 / 12.6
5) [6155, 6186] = 0.04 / 12.9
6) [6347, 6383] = 0.00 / 13.1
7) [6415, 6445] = 0.00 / 13.1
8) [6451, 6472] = 0.04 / 12.5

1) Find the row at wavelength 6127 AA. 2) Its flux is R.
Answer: 13.11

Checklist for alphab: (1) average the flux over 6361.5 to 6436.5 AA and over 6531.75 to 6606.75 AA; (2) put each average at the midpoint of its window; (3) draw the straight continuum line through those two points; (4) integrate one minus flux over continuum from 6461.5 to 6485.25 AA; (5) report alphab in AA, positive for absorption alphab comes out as 3.1 AA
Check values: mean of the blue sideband 13.2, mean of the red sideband 17.6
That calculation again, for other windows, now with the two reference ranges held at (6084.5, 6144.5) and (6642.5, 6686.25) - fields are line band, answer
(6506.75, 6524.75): -0.4 AA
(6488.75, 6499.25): 0.7 AA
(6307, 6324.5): 0.1 AA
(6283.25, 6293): -0.1 AA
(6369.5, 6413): -0.6 AA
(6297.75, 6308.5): -0.2 AA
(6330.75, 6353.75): 0.4 AA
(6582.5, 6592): -4.8 AA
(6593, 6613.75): 0.1 AA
